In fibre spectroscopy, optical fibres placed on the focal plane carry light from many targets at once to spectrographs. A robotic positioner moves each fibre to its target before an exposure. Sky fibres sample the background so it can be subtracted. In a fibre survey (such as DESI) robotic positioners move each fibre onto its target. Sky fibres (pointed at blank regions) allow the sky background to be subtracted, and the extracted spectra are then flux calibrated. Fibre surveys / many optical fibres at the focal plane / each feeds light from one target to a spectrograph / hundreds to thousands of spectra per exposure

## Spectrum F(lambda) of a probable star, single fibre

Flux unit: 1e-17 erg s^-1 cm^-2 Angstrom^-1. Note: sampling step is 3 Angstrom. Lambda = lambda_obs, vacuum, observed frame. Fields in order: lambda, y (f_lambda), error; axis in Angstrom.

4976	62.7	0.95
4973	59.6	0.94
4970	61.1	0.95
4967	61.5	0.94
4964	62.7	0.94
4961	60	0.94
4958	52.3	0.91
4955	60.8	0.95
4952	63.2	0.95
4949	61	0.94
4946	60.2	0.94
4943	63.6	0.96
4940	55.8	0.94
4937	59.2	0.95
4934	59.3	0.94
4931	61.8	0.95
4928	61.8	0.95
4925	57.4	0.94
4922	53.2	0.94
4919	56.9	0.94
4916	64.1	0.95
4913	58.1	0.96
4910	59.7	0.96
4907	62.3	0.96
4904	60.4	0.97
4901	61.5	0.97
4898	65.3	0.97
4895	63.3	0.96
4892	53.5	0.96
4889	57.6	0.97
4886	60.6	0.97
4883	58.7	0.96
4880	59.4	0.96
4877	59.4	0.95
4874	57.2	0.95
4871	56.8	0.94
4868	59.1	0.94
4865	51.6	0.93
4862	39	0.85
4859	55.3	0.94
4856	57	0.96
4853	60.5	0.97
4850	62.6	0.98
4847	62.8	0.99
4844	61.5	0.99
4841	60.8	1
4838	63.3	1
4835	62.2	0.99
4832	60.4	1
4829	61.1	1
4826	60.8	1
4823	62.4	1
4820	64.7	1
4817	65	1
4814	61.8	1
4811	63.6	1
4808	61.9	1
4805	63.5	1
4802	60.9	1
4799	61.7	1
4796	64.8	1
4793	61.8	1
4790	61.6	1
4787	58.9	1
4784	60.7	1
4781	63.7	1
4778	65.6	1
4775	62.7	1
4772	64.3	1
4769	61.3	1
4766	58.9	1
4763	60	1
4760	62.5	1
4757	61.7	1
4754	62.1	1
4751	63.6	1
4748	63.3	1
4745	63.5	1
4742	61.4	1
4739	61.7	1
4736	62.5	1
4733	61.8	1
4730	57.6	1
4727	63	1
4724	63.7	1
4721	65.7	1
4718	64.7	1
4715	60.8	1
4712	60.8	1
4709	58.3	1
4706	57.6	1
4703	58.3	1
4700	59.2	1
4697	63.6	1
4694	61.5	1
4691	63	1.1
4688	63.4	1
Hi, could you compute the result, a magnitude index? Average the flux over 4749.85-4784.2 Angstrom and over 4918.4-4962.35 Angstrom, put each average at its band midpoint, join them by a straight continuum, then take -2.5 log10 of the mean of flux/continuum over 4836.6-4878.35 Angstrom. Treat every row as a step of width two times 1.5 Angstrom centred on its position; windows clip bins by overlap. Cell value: 0.06 mag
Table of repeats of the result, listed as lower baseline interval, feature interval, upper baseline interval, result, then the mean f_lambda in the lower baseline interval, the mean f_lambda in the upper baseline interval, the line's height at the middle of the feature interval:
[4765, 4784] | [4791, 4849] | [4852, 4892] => -0.05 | 62.7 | 56.2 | 59.6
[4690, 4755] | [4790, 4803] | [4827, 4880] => -0.04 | 61.7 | 58.3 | 59.8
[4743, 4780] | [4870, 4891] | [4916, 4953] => 0.04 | 62.5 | 59.6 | 60.5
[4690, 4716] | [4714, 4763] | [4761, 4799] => -0.02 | 60.3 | 62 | 61.1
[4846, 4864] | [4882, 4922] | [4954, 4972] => -0.04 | 55.9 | 59.7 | 57.5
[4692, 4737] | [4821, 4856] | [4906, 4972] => -0.02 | 61.3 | 59.8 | 60.5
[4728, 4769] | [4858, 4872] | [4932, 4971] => 0.17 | 61.6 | 60.1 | 60.7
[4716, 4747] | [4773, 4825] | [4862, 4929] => -0.03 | 62.5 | 58.5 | 60.9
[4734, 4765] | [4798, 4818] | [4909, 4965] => -0.02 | 62.2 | 59.5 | 61.3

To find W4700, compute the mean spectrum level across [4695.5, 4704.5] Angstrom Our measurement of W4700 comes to 60.4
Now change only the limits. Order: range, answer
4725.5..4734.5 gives 60.8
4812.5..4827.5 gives 62.9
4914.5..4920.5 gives 60.5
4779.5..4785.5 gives 62.2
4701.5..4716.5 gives 59.2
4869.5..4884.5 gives 58.3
